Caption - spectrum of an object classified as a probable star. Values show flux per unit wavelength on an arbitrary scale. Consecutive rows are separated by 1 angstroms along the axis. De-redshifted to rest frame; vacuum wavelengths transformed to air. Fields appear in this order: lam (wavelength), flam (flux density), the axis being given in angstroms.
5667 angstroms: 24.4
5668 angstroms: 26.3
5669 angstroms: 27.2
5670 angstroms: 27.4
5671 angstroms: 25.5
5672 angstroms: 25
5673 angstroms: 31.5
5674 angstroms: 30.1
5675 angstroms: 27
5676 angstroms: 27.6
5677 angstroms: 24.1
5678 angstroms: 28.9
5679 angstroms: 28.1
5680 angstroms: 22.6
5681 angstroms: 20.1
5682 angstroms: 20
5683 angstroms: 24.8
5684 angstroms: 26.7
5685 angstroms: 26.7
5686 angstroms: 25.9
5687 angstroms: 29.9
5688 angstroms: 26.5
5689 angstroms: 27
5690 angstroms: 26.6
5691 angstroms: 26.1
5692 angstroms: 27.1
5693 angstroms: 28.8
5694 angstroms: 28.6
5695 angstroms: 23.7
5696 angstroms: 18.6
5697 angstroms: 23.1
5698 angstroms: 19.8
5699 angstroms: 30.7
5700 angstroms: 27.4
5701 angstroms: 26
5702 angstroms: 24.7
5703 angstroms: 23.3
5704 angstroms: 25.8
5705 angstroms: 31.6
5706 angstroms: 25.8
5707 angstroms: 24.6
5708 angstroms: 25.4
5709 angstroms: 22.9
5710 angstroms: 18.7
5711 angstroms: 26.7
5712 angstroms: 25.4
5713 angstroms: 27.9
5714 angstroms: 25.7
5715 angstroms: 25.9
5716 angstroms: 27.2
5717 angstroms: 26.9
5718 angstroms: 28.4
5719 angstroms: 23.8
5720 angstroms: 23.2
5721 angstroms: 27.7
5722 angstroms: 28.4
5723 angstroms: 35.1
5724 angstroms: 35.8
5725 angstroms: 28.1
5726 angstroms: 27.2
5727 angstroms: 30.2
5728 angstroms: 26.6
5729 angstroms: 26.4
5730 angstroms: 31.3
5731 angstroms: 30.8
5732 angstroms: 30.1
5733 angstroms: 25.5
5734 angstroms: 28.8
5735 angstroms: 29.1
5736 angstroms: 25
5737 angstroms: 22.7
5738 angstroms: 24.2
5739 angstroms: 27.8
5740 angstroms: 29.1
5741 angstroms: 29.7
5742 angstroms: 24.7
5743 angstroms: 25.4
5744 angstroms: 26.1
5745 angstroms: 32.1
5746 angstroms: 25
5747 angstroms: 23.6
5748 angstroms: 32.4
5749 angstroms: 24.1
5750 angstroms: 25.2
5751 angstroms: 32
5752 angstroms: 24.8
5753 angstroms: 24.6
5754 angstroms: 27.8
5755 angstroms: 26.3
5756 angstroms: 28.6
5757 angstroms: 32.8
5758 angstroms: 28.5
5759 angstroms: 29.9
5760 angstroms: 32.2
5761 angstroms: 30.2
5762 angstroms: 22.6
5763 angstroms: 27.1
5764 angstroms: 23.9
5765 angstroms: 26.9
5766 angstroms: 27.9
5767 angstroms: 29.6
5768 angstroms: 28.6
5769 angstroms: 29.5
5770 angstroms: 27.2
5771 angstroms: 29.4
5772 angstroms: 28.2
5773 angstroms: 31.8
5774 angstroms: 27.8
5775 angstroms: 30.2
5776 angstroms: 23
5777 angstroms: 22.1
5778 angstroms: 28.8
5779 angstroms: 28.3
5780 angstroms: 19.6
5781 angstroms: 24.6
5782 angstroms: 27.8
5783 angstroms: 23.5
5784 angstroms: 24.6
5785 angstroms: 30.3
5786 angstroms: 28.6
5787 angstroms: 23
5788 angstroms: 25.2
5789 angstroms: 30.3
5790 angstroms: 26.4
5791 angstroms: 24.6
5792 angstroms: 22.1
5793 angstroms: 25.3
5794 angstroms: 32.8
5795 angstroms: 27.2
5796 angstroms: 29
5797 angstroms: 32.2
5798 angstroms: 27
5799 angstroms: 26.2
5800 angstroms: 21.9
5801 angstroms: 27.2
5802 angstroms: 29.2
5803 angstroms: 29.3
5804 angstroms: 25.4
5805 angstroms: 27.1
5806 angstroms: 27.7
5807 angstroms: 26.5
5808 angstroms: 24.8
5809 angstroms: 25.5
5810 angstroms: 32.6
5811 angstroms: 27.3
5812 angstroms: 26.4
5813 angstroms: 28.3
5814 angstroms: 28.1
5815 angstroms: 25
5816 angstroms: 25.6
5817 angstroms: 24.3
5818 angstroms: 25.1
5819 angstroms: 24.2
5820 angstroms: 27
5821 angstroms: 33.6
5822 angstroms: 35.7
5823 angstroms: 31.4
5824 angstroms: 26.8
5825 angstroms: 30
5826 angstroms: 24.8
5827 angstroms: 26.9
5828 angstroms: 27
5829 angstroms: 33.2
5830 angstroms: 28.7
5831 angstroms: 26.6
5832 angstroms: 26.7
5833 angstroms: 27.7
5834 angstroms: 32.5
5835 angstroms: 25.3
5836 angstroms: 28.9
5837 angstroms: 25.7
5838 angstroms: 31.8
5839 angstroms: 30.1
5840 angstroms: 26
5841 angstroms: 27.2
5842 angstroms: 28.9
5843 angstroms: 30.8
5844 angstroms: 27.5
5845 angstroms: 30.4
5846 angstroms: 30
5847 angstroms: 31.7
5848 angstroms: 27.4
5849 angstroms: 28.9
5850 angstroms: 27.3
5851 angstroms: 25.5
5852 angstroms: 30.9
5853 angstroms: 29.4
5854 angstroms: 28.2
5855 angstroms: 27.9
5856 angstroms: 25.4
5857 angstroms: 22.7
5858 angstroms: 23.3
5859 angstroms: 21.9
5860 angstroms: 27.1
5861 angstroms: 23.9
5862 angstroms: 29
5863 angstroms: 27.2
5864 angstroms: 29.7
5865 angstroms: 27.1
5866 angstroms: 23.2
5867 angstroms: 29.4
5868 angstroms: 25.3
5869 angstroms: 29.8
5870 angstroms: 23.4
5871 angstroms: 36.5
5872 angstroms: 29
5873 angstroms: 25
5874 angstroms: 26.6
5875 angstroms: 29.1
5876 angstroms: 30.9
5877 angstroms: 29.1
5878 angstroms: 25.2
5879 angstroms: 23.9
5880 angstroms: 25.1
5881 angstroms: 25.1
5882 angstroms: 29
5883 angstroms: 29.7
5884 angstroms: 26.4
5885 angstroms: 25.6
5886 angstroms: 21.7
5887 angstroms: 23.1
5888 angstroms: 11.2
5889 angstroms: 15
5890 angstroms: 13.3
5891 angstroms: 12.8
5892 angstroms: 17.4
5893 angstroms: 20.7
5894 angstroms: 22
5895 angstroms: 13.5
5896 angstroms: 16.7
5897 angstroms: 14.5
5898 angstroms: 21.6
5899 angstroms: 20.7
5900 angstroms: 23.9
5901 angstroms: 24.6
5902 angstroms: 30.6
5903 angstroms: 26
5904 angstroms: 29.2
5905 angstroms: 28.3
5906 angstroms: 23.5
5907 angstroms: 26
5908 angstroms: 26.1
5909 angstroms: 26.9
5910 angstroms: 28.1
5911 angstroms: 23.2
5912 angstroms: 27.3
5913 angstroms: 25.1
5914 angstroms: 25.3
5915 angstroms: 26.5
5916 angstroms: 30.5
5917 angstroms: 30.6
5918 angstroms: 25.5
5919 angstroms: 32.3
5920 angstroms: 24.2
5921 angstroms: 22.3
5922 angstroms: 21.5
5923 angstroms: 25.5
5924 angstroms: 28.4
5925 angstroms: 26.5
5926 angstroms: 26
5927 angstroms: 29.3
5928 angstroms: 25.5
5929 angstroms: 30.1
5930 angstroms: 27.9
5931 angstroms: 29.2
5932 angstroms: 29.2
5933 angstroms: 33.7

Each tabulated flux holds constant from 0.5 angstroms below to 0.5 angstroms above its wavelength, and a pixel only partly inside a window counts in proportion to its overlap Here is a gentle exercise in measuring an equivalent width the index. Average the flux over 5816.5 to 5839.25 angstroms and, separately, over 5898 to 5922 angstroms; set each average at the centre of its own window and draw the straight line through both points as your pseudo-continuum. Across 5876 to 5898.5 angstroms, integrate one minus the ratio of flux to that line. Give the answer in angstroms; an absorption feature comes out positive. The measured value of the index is 4.7 angstroms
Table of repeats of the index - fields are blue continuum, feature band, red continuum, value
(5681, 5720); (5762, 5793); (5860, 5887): -0.5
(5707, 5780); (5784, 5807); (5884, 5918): -1.1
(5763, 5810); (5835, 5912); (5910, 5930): 3.6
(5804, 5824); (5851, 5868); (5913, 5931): 0.5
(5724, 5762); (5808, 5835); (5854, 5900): -2.6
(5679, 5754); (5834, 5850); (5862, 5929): -2.1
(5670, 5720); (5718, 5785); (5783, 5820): -3.1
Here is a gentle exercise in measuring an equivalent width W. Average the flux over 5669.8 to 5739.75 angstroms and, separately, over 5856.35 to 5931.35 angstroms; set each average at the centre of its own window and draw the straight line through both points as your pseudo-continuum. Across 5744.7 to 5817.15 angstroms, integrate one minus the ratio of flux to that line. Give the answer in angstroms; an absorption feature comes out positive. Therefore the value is -3.5 angstroms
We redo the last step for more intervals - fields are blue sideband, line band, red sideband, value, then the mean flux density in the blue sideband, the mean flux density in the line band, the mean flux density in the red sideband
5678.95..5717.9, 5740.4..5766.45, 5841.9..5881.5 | -1.3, 25.5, 27.5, 27.5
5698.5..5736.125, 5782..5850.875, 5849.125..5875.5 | -1.5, 27.2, 27.7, 27.1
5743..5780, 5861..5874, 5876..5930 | -1.3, 27.6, 27.7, 24.3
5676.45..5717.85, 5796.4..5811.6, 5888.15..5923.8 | -1.8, 25.5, 27.3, 23.4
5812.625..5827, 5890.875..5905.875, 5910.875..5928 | 2.8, 27.8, 21.8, 26.5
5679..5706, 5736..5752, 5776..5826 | -0.4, 25.5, 26.8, 27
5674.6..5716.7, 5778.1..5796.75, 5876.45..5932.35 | -1.0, 25.6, 26.4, 24.4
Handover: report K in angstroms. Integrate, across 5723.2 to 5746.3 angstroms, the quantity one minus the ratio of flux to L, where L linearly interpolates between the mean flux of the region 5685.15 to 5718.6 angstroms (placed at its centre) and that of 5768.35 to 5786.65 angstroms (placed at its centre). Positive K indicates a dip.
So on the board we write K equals -1.5 angstroms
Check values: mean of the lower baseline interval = 25.8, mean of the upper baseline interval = 26.9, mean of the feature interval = 28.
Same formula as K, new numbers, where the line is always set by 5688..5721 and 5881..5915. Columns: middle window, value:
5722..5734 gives -2.1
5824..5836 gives -2.2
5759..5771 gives -1.6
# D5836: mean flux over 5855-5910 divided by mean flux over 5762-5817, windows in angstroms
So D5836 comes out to 0.91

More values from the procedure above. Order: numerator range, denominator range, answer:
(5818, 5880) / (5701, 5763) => 1.03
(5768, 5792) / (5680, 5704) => 1.06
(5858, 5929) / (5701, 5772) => 0.91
